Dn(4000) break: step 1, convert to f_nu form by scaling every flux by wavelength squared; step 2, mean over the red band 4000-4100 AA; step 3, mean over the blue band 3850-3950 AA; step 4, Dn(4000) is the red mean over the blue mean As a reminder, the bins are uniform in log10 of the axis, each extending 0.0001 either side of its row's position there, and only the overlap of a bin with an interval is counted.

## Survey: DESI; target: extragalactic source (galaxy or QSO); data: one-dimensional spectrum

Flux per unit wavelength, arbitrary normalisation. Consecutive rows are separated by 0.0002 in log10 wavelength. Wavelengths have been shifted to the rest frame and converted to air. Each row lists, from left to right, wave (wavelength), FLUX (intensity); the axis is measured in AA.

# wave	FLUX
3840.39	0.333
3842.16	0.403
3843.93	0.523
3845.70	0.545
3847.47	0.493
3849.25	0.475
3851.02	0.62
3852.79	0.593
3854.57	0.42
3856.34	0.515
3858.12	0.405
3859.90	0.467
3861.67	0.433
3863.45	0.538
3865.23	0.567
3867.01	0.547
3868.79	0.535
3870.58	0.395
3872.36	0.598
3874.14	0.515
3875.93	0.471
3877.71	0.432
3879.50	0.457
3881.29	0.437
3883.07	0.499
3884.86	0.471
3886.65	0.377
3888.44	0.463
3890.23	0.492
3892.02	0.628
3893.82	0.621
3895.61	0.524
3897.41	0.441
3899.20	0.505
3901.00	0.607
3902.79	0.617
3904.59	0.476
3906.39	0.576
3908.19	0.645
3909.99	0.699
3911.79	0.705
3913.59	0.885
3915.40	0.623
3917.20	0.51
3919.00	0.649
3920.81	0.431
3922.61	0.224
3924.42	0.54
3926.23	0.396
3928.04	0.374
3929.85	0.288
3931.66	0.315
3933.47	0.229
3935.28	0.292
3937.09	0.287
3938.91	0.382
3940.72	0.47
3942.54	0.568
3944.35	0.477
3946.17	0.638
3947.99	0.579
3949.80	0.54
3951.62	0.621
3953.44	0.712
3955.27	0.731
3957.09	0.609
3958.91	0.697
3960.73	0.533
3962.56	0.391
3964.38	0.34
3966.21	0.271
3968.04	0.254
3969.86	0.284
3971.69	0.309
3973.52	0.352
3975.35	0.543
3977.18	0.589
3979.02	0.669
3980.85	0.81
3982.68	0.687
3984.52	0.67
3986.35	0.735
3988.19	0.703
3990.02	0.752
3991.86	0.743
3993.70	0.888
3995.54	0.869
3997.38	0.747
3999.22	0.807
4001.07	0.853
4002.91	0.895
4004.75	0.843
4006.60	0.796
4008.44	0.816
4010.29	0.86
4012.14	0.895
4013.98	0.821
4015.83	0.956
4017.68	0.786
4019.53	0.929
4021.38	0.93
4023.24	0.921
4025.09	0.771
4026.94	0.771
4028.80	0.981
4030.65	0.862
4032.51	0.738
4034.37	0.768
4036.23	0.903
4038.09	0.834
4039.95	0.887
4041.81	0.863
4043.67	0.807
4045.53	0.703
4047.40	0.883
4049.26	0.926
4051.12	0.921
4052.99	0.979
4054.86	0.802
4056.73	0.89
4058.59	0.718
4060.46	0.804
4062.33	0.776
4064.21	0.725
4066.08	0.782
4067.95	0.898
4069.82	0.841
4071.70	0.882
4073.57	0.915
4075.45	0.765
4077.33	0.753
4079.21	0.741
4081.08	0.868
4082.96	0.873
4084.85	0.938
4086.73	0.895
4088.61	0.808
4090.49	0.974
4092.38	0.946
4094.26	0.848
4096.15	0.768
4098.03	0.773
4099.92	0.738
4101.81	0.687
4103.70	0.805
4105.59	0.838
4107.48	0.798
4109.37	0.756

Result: 1.8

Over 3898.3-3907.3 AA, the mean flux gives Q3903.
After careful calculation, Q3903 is 0.556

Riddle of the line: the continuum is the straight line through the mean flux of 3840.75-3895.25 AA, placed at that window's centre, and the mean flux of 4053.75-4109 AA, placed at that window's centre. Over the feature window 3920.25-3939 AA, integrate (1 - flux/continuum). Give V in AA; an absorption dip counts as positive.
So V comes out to 8.0 AA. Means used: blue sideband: 0.497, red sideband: 0.822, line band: 0.338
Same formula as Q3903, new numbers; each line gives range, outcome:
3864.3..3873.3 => 0.528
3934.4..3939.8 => 0.32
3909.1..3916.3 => 0.728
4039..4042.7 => 0.875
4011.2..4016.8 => 0.89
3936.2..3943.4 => 0.426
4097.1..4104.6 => 0.75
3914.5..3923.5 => 0.488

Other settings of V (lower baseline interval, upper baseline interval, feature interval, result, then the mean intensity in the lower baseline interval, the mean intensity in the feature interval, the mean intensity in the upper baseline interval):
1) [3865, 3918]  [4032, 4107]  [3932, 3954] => 5.41 AA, 0.544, 0.475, 0.832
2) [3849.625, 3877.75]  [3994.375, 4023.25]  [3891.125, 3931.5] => 5.00 AA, 0.505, 0.539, 0.856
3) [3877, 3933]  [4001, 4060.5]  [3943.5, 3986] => 8.47 AA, 0.511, 0.538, 0.853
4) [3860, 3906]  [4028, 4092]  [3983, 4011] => -2.74 AA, 0.506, 0.796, 0.845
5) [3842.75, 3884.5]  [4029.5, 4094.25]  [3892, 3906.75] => 0.27 AA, 0.498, 0.55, 0.844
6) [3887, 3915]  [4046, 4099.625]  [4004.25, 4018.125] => -1.78 AA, 0.589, 0.849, 0.844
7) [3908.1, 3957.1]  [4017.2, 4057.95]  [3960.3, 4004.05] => 4.47 AA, 0.511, 0.615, 0.857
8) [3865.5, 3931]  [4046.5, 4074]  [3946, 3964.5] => 1.29 AA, 0.518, 0.589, 0.848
